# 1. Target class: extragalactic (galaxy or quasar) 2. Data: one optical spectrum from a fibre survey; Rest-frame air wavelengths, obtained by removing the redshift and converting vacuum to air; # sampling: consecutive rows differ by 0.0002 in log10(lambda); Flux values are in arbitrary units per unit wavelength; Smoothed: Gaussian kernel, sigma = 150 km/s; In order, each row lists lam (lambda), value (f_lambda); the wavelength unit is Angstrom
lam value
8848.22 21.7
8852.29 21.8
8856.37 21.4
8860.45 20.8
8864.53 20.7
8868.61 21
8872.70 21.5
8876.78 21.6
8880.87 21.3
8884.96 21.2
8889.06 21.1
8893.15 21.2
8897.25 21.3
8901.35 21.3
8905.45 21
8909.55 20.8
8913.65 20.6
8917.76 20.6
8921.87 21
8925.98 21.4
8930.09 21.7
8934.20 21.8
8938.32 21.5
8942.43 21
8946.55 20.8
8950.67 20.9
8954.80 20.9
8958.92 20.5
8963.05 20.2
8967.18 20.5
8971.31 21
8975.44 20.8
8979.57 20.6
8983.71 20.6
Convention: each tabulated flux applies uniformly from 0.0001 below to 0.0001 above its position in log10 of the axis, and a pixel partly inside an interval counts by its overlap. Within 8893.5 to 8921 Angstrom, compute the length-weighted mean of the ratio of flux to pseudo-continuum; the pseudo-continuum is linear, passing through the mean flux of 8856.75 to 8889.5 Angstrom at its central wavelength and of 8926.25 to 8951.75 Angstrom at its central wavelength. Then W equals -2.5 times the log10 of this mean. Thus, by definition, 0.015 mag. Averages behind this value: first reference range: 21.2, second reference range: 21.3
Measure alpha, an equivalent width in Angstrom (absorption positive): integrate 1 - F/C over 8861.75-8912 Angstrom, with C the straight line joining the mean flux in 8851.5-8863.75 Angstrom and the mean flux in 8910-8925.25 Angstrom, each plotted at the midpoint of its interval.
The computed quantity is -0.3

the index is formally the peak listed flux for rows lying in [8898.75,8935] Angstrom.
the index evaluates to 21.8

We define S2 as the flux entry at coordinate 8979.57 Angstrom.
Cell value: 20.6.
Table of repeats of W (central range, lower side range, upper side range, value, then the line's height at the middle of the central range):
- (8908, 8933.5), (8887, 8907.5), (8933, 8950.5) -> 0.007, 21.2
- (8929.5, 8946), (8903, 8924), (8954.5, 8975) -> -0.036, 20.7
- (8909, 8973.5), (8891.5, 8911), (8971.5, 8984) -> -0.002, 20.9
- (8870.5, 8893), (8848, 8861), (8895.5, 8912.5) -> -0.004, 21.2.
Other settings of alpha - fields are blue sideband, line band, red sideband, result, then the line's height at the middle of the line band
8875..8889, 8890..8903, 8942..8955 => 0.0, 21.2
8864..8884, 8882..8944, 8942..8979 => -0.5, 21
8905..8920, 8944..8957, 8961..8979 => -0.1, 20.7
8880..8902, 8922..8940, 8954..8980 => -0.5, 20.9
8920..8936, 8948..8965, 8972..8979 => 0.4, 21.1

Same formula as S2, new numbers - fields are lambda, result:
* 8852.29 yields 21.8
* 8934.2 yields 21.8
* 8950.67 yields 20.9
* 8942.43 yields 21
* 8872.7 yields 21.5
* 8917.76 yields 20.6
